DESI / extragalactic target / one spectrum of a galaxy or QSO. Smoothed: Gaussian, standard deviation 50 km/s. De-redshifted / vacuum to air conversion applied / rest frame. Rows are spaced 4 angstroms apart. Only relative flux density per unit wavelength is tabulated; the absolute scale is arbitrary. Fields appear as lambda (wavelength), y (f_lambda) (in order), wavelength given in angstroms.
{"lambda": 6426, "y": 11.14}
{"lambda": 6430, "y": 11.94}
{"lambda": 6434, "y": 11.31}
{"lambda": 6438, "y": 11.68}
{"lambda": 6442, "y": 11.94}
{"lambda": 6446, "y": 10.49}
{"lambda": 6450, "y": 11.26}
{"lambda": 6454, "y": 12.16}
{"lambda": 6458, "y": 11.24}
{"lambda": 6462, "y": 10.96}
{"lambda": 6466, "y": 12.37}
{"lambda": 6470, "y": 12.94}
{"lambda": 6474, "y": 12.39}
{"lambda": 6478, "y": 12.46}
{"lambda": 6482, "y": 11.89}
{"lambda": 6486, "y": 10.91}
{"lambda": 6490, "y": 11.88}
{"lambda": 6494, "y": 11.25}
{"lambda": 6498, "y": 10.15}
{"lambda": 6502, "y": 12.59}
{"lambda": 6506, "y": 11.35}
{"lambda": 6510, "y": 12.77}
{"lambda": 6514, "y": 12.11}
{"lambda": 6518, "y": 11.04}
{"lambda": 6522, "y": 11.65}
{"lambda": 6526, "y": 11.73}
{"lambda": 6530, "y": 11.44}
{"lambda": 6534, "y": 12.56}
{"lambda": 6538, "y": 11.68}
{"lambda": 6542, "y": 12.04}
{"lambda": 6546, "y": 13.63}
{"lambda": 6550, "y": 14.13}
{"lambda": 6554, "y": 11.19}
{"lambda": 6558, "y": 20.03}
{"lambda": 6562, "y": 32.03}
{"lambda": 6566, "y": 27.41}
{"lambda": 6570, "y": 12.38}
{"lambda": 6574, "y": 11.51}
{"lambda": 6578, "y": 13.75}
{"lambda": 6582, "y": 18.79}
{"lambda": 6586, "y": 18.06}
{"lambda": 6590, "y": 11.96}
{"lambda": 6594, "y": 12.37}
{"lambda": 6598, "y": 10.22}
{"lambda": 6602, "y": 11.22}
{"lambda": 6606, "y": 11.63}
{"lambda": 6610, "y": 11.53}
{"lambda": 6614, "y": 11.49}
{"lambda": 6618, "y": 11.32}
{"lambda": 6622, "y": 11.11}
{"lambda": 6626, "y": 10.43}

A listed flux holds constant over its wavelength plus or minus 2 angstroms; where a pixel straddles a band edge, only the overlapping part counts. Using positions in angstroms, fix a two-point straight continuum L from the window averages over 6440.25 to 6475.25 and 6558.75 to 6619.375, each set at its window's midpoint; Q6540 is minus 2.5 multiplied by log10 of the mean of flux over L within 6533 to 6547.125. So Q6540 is 0.12 mag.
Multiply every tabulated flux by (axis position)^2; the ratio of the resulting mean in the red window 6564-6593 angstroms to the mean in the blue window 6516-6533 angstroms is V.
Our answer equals 1.42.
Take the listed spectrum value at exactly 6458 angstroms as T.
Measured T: 11.24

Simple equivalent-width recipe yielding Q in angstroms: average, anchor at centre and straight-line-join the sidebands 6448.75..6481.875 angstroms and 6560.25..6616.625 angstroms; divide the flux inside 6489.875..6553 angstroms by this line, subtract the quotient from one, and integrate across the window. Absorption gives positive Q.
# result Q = 6.8 angstroms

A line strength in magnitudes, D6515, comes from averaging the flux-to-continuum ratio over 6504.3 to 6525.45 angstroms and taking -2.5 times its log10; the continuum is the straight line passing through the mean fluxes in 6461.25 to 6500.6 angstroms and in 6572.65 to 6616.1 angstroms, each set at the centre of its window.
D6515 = 0.030 mag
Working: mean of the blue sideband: 11.8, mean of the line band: 11.8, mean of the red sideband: 13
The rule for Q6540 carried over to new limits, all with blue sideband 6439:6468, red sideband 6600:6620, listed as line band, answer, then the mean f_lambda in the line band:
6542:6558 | -0.20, 13.7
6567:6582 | -0.25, 14.4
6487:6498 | 0.02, 11.2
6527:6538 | -0.04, 11.9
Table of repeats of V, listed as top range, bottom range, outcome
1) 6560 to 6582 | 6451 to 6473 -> 1.68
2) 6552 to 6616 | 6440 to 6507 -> 1.36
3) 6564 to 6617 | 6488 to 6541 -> 1.22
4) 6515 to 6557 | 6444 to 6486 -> 1.07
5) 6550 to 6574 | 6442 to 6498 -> 1.70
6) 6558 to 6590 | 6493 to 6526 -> 1.64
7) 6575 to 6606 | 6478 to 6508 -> 1.21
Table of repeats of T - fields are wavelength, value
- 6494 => 11.25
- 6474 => 12.39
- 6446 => 10.49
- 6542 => 12.04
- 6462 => 10.96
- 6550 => 14.13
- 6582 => 18.79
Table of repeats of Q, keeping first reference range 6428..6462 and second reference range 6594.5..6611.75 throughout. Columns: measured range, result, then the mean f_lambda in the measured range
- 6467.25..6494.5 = -1.4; 12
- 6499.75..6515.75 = -1.1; 12.2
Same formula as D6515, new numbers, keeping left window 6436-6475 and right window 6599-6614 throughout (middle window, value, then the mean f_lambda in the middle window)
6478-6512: -0.001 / 11.6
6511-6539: -0.020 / 11.8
